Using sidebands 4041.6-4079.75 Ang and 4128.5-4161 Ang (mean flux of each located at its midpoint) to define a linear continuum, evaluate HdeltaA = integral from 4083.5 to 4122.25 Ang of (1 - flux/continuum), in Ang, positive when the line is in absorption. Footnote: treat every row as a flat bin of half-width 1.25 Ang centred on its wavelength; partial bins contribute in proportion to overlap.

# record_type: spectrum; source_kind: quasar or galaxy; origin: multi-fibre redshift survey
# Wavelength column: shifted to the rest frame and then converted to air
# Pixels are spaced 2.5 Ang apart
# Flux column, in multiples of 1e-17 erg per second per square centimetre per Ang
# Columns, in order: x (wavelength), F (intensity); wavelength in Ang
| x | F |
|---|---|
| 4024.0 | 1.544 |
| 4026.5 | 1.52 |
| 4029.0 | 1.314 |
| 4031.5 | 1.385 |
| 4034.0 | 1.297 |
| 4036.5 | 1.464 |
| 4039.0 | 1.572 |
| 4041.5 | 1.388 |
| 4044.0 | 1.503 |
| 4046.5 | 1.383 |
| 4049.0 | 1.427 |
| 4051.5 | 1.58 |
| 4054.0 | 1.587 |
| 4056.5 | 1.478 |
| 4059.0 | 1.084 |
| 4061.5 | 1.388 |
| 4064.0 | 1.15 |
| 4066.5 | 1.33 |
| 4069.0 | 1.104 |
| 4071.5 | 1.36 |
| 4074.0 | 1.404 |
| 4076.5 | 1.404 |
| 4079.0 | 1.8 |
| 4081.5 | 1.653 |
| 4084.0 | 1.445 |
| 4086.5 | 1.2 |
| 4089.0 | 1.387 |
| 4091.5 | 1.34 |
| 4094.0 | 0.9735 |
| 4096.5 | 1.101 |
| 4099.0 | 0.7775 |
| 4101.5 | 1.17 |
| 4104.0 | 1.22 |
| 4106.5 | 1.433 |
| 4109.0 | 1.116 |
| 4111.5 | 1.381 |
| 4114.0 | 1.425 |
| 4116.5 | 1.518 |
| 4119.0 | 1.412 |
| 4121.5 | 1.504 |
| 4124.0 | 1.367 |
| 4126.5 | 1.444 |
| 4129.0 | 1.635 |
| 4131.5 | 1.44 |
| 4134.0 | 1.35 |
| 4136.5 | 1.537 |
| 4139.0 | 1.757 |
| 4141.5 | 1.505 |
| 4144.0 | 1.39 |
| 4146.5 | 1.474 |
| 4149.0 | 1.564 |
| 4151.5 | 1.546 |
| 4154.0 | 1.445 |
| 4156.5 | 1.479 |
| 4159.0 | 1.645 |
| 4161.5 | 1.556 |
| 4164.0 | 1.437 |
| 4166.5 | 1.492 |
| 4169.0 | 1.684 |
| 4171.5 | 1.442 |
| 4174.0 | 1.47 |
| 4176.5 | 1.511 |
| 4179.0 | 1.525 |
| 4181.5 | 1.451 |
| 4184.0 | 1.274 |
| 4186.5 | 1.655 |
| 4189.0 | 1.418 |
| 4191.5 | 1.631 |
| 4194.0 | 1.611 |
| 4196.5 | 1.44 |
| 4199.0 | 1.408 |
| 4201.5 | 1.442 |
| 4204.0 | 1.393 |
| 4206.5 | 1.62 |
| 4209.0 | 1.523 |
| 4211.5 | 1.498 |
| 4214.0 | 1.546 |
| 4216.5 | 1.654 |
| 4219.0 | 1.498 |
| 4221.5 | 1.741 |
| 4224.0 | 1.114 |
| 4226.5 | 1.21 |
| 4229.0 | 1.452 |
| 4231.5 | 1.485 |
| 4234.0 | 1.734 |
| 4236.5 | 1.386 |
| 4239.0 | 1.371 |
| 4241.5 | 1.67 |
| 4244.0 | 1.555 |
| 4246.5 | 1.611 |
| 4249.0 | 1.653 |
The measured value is 5.0 Ang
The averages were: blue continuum 1.39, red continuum 1.52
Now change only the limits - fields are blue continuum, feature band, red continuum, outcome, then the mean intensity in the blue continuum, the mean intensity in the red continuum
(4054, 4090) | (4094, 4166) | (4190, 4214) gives 1.47 Ang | 1.38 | 1.51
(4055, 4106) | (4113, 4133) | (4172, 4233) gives -1.60 Ang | 1.29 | 1.48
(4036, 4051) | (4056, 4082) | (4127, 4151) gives 1.93 Ang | 1.46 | 1.52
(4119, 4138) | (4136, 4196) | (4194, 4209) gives -1.88 Ang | 1.47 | 1.48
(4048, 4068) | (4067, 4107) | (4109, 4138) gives 3.06 Ang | 1.37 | 1.44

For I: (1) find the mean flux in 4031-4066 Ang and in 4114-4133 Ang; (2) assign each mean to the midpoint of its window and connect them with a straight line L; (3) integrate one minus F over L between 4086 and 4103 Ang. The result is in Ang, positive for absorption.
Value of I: 3.7 Ang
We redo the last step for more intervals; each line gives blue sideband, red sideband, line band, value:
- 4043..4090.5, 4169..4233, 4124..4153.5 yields -1.2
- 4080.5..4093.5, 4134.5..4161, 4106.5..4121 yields 0.6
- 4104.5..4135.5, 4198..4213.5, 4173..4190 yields -0.1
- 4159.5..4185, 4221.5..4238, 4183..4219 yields -1.3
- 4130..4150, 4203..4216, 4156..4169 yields -0.3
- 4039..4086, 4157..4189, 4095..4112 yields 3.4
